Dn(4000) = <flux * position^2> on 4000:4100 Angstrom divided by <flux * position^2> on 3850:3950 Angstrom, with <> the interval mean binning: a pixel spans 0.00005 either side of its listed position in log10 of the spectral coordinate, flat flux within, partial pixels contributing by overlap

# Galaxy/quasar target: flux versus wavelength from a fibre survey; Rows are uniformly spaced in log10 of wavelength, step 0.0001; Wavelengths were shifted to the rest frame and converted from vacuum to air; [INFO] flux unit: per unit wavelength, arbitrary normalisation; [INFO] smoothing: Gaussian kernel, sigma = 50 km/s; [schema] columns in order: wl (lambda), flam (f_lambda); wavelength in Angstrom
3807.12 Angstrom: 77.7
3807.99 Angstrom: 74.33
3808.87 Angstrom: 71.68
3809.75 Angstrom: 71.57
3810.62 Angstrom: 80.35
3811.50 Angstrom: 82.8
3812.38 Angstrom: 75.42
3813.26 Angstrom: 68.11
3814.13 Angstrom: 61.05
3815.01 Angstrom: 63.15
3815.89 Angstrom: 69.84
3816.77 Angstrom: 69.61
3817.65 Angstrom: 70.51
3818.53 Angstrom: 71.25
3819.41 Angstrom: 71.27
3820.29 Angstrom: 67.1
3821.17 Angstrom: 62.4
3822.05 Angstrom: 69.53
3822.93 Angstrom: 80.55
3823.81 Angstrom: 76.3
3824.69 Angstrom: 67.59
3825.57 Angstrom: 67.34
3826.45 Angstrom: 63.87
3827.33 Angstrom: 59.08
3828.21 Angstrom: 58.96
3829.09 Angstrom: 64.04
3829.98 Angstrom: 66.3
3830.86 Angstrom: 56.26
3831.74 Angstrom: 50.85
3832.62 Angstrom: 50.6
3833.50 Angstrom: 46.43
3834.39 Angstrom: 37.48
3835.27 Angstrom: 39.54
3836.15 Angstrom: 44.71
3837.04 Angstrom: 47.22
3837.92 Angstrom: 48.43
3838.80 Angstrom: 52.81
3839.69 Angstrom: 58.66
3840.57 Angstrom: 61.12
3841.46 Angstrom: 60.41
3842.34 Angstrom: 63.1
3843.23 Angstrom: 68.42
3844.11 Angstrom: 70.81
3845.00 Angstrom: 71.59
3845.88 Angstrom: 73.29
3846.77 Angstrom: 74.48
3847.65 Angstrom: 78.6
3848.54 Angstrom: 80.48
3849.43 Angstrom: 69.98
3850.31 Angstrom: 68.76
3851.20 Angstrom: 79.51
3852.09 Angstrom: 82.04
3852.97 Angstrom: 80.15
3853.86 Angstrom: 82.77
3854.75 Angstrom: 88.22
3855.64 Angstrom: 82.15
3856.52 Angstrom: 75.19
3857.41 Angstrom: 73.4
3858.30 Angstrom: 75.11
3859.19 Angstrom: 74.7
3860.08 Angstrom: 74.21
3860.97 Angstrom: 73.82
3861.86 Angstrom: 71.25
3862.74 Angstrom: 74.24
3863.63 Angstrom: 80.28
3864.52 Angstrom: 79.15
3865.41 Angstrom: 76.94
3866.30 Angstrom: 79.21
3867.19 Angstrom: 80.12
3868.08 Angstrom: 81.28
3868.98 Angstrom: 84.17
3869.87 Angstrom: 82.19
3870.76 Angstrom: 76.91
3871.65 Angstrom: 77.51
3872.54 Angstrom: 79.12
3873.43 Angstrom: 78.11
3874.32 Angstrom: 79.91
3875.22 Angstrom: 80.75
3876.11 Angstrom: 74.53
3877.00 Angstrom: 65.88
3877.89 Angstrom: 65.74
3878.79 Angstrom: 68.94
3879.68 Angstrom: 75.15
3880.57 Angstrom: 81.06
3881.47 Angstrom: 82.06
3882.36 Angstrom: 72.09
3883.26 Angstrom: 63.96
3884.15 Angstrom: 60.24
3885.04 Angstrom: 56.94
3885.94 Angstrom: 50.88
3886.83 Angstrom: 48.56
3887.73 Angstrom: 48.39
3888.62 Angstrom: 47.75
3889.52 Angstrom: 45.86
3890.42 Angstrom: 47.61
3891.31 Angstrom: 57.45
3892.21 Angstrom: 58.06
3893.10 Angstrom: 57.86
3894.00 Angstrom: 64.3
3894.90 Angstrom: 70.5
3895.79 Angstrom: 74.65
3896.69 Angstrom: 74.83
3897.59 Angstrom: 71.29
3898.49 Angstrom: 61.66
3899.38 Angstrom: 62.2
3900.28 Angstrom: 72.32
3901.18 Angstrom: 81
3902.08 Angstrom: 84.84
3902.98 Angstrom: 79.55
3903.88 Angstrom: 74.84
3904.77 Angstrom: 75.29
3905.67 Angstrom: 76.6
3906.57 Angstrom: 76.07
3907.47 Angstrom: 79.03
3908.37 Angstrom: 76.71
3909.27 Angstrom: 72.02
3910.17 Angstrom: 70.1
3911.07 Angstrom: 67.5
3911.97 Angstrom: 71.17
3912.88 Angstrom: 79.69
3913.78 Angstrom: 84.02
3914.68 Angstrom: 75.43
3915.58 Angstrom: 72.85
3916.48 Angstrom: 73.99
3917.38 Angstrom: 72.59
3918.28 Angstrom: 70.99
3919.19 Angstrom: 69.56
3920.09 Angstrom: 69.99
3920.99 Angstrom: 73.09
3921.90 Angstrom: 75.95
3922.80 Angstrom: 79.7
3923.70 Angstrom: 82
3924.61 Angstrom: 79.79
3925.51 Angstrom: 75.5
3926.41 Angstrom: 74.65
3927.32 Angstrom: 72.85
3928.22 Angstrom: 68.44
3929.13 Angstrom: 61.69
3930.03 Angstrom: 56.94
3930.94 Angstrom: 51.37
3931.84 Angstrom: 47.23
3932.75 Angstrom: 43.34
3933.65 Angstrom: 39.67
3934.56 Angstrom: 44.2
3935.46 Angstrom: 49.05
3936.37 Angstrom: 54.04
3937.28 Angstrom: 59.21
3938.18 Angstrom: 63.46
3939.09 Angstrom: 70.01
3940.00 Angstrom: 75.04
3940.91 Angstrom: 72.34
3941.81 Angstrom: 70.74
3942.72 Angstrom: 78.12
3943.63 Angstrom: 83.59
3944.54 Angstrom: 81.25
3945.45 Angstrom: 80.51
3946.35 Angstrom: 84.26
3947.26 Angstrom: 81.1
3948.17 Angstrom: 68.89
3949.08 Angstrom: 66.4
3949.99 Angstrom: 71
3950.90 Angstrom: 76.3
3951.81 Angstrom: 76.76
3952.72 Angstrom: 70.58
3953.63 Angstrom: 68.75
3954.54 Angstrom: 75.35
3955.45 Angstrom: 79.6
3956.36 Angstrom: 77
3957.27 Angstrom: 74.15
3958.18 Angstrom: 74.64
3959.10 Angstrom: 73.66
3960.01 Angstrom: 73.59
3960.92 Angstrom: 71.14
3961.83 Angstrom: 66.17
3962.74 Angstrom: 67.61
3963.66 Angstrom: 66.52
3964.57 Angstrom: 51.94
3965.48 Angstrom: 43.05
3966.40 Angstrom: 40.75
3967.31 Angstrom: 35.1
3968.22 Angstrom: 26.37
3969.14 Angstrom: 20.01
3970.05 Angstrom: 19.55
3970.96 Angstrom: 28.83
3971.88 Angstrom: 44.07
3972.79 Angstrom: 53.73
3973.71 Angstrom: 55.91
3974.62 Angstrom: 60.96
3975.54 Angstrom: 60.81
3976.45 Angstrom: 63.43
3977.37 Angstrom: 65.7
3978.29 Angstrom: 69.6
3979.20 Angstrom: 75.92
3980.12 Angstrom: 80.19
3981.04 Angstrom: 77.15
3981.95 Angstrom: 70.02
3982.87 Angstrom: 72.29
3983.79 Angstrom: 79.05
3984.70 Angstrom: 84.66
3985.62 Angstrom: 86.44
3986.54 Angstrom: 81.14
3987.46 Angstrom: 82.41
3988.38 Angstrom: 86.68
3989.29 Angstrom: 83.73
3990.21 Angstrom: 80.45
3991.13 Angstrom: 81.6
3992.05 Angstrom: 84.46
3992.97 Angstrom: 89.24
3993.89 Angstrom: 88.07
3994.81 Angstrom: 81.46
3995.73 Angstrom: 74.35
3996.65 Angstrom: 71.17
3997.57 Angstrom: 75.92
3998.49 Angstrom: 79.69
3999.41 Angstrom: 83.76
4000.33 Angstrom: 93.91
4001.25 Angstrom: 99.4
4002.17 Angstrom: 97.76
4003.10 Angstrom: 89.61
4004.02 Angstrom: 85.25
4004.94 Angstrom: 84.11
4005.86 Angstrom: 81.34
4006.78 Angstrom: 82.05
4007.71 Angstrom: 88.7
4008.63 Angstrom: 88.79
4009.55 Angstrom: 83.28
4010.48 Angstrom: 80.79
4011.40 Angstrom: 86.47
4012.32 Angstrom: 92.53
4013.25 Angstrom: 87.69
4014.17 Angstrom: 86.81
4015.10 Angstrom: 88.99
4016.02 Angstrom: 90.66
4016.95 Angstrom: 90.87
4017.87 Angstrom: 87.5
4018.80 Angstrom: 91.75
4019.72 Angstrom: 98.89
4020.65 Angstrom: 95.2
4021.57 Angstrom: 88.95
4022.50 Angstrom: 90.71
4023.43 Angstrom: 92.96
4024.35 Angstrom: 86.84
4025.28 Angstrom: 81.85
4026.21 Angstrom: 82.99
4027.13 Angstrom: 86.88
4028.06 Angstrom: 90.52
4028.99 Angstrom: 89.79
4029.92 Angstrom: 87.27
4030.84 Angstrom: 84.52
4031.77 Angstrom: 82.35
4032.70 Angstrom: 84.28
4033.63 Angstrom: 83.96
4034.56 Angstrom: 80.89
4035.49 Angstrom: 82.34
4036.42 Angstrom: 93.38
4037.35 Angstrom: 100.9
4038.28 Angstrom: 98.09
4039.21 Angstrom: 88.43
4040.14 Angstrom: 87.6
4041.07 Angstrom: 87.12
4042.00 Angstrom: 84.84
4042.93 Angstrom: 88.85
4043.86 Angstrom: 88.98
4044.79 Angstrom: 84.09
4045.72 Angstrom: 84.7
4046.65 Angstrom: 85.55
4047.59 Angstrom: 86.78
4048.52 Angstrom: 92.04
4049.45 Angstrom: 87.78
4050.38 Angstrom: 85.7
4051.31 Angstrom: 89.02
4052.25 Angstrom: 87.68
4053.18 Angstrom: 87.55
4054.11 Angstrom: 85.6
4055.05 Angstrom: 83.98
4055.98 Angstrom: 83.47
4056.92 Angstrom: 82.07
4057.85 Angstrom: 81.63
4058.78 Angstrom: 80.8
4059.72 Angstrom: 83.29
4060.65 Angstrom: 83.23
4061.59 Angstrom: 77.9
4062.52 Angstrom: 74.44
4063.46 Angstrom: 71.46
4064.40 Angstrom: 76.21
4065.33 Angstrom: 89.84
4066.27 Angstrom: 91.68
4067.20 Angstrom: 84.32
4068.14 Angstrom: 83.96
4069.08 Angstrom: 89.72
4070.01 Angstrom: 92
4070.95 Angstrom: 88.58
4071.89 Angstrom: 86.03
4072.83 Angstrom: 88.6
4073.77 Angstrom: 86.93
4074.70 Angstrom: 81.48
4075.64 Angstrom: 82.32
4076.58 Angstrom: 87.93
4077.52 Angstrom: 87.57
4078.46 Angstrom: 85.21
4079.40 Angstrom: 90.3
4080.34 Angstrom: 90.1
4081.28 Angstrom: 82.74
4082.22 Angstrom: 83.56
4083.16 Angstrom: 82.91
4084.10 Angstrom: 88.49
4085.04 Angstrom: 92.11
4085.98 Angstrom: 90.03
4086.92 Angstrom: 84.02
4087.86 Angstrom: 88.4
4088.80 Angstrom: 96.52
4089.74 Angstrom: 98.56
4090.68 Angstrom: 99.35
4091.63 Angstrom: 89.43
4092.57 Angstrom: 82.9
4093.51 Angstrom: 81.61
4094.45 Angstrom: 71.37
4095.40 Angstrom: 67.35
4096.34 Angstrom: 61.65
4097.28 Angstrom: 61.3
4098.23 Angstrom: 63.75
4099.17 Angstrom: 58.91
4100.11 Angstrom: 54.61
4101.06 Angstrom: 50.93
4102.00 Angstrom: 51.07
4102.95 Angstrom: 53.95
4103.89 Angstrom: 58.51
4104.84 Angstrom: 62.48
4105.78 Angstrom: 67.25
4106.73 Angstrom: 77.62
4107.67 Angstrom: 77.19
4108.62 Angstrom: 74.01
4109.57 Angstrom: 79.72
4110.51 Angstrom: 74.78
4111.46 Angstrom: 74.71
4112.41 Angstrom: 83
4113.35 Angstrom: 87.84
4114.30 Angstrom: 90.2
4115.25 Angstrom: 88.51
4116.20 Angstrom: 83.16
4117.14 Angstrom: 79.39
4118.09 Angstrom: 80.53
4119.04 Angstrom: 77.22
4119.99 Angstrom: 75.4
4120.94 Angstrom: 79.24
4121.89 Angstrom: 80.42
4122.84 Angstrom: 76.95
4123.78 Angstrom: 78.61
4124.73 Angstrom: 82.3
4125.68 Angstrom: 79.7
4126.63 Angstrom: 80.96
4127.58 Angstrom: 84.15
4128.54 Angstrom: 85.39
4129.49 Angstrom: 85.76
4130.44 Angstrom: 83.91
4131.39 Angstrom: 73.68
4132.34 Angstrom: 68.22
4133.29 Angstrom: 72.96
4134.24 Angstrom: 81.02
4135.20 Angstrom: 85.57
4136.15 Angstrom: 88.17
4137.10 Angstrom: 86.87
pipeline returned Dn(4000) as 1.3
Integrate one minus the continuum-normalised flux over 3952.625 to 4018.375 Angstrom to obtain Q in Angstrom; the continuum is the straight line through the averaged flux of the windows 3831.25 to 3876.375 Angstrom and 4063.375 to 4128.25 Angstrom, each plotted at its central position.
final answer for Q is 1.8 Angstrom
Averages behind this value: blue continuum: 70.5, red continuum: 79.8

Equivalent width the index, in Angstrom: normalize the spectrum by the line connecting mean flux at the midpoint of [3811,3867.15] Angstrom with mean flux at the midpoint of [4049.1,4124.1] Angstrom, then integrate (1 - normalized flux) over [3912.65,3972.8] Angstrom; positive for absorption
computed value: 6.6 Angstrom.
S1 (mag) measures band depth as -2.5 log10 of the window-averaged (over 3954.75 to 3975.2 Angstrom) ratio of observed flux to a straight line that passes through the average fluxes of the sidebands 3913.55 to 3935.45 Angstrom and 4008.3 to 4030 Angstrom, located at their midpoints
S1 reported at 0.35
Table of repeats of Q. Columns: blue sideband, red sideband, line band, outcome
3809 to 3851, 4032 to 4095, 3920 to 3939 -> 2.8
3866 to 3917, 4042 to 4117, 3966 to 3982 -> 4.9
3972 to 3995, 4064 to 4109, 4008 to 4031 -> -3.5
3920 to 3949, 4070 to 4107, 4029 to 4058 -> -4.5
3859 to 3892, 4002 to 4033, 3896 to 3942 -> 3.7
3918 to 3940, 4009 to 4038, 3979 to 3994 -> -0.5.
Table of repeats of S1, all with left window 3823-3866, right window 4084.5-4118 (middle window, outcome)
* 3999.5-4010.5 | -0.21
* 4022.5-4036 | -0.17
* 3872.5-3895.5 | 0.07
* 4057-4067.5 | -0.09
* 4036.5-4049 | -0.20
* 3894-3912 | -0.06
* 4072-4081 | -0.15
